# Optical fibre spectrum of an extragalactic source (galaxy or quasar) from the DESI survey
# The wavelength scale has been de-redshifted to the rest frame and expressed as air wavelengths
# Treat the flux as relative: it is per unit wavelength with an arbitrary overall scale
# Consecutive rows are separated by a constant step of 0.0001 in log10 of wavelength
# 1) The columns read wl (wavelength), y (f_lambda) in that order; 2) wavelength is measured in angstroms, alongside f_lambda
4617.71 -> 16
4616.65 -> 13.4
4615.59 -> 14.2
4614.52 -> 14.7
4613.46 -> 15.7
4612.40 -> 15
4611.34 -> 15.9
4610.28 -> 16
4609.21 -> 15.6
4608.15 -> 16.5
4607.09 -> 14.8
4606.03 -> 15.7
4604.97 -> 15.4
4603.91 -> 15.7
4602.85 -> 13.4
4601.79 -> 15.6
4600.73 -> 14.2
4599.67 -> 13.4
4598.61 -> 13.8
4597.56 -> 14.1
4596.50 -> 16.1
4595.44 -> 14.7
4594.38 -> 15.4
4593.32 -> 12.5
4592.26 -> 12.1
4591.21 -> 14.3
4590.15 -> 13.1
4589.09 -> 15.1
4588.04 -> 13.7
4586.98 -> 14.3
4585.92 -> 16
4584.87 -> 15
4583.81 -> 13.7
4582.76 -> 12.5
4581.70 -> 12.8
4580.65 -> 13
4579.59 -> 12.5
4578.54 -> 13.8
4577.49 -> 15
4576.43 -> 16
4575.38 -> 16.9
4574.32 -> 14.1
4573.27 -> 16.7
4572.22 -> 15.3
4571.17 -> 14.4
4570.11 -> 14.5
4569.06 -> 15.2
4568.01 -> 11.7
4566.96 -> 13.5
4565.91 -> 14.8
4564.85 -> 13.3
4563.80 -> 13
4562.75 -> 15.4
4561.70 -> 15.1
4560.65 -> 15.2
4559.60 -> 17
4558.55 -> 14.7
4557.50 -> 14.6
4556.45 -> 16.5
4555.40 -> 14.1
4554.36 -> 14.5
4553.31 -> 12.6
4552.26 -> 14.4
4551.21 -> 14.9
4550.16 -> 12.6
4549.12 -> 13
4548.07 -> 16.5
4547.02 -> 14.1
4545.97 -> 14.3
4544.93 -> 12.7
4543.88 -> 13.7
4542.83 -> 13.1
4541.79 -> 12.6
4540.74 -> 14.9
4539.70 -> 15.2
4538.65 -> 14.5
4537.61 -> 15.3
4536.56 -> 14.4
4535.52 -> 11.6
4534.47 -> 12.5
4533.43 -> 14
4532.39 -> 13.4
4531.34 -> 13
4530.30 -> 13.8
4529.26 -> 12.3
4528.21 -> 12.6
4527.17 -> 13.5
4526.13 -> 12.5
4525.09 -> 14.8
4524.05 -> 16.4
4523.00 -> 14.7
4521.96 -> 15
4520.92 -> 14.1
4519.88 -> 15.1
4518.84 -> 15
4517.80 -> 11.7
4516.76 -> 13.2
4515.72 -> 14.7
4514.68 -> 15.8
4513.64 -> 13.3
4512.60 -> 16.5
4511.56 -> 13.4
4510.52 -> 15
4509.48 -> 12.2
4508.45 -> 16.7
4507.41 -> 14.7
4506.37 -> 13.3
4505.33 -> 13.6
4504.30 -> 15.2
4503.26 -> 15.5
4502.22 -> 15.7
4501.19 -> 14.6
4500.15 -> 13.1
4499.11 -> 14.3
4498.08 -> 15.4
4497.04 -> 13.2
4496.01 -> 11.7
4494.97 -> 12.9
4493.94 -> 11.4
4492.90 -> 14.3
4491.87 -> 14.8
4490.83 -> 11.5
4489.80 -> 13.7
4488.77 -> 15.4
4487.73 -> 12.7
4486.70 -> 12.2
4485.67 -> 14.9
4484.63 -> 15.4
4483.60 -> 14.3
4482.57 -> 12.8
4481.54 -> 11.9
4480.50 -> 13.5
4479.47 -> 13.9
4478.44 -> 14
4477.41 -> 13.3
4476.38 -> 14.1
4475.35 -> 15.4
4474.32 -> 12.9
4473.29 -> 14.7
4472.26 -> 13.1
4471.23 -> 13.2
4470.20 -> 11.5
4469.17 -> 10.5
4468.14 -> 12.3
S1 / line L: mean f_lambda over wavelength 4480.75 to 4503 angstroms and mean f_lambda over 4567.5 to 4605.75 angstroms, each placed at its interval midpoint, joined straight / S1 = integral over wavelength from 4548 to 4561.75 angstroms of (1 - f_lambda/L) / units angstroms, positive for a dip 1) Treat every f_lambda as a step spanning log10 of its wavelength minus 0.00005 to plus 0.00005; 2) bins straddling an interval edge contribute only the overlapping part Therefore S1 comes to -0.5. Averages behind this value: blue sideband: 13.6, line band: 14.6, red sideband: 14.3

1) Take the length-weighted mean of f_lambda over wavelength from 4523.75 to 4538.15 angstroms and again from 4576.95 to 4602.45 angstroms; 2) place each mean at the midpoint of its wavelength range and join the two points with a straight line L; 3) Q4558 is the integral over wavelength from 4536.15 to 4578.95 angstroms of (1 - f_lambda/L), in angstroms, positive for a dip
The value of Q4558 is -2.3 angstroms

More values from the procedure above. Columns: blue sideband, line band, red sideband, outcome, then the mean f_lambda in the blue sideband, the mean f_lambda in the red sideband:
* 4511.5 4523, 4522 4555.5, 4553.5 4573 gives 1.50 angstroms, 14.4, 14.6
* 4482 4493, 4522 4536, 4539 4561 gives 0.62 angstroms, 13.8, 14.3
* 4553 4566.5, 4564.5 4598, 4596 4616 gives 1.36 angstroms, 14.7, 15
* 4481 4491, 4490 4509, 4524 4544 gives -0.58 angstroms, 13.5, 13.6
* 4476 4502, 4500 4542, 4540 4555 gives -1.23 angstroms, 13.6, 13.9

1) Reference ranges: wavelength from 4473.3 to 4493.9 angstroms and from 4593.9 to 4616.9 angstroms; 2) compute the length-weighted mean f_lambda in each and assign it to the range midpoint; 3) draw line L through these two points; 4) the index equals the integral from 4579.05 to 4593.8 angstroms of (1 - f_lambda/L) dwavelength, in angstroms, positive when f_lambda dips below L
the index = 1.17 angstroms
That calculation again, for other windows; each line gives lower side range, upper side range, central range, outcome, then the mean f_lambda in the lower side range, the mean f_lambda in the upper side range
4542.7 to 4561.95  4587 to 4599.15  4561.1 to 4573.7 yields -0.09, 14.4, 14.1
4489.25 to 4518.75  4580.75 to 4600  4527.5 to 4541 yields 0.36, 14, 14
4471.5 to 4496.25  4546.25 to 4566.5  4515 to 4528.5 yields -0.09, 13.5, 14.5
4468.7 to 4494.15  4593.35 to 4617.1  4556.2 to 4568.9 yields -0.12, 13.4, 14.9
